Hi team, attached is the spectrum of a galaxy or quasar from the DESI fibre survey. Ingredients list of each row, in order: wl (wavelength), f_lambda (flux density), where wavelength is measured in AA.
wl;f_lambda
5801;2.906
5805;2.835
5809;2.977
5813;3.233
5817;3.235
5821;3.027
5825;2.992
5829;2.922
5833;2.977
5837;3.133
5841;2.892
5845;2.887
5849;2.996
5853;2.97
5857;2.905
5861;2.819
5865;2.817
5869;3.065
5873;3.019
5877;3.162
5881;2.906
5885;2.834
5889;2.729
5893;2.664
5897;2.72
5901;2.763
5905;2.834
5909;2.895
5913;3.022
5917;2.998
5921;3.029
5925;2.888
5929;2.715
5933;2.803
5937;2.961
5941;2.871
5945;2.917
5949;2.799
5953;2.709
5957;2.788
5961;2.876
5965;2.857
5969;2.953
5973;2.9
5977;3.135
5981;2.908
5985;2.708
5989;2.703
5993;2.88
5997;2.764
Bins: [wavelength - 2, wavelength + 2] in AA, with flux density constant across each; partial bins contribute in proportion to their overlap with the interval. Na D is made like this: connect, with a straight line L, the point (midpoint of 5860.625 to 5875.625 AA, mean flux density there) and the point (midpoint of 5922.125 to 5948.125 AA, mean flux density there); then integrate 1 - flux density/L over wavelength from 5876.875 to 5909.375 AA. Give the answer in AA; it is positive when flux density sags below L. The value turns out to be 1.18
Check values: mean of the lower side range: 2.95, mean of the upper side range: 2.86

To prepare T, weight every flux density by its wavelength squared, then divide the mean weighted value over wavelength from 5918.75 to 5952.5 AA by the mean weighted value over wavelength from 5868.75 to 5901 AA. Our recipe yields 1.0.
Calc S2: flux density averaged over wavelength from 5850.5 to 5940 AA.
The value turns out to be 2.89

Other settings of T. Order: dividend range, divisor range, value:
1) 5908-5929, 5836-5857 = 1.02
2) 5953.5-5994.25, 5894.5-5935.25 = 1.02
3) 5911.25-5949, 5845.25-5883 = 1.00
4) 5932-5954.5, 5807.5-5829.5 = 0.97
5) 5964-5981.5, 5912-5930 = 1.03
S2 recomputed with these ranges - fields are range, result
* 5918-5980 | 2.88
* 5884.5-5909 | 2.76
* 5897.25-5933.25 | 2.88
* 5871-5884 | 3.01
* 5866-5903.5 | 2.87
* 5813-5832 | 3.06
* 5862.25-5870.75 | 2.93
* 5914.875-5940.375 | 2.9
